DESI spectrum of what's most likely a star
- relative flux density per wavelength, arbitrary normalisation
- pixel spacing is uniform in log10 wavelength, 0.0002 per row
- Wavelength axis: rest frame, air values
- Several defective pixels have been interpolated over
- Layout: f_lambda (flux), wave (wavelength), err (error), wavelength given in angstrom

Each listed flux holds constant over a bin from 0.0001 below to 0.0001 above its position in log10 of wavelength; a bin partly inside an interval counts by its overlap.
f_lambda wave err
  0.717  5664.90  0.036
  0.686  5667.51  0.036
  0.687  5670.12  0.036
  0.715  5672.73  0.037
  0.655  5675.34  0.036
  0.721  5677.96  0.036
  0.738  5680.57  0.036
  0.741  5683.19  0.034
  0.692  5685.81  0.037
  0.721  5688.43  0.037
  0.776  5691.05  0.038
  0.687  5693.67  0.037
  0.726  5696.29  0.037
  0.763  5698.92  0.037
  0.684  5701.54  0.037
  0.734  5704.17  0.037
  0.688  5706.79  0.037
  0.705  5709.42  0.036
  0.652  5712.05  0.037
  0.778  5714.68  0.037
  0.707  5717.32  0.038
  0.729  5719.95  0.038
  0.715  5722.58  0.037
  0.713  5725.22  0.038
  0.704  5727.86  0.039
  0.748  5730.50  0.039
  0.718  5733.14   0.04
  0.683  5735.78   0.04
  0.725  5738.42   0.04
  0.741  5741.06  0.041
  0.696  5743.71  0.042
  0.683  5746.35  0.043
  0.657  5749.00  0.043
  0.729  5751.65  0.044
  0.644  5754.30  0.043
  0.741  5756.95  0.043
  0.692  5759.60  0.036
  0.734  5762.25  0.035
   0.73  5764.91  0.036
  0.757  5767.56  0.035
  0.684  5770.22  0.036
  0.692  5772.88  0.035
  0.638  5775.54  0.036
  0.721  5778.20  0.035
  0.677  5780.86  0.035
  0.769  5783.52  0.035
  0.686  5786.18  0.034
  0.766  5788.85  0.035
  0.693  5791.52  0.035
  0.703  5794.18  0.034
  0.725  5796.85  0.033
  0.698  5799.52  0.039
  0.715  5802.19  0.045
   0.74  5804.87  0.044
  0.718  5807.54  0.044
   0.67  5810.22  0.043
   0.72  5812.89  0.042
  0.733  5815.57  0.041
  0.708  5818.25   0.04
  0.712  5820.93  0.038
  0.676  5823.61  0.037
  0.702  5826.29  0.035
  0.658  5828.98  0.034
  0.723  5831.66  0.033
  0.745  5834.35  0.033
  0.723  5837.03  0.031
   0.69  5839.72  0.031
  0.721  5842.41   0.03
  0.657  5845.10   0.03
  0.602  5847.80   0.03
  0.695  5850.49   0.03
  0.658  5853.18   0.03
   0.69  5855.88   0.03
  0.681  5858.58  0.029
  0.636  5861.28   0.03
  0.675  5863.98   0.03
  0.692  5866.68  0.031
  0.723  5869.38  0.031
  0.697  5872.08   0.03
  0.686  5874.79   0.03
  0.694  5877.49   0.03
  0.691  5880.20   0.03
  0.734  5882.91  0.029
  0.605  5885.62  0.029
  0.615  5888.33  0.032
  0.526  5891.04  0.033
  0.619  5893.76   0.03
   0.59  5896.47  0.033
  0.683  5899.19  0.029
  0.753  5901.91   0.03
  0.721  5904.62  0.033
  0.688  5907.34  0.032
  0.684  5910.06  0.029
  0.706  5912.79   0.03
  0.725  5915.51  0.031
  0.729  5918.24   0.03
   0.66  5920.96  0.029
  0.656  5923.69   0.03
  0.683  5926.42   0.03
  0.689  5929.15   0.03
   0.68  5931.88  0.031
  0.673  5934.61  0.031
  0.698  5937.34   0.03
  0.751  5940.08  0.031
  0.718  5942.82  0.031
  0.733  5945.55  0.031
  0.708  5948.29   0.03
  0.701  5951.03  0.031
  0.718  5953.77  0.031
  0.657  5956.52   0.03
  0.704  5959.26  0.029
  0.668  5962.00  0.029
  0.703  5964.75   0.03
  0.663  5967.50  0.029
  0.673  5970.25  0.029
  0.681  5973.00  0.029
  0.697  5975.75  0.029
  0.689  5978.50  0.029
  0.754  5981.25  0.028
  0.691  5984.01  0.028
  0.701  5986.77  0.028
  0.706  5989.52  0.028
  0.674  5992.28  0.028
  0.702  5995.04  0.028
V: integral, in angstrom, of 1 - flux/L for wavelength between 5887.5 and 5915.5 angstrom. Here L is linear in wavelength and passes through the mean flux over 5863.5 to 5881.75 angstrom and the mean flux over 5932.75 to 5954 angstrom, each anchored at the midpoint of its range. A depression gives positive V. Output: 1.58 angstrom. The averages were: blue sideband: 0.695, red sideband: 0.712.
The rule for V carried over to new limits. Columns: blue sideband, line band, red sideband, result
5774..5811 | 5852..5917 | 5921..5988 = 2.49 angstrom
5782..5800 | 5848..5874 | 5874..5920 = 0.37 angstrom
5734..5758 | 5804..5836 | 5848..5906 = -1.24 angstrom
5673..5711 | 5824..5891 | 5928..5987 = 2.36 angstrom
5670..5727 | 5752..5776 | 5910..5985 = 0.19 angstrom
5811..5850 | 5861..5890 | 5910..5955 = 0.92 angstrom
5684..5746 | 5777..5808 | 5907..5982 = -0.36 angstrom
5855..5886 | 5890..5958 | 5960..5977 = -0.32 angstrom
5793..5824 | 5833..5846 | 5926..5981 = -0.02 angstrom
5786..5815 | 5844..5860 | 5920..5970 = 0.95 angstrom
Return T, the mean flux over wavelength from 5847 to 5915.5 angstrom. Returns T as 0.671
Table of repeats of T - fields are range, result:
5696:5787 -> 0.71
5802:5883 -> 0.695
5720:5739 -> 0.716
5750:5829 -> 0.708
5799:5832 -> 0.705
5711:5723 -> 0.718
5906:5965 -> 0.697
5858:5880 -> 0.686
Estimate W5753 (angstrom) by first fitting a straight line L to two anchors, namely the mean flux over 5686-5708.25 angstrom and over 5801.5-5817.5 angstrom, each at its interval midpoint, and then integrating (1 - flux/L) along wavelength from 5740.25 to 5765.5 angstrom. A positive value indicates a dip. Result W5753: 0.5 angstrom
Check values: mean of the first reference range 0.721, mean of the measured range 0.703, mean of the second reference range 0.715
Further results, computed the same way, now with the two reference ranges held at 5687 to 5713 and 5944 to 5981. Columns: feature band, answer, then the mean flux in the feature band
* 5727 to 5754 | 0.20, 0.706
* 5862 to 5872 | 0.12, 0.693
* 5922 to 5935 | 0.39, 0.676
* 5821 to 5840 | 0.01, 0.704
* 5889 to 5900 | 1.54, 0.601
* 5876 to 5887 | 0.31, 0.681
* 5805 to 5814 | -0.02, 0.708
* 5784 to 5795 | -0.14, 0.717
